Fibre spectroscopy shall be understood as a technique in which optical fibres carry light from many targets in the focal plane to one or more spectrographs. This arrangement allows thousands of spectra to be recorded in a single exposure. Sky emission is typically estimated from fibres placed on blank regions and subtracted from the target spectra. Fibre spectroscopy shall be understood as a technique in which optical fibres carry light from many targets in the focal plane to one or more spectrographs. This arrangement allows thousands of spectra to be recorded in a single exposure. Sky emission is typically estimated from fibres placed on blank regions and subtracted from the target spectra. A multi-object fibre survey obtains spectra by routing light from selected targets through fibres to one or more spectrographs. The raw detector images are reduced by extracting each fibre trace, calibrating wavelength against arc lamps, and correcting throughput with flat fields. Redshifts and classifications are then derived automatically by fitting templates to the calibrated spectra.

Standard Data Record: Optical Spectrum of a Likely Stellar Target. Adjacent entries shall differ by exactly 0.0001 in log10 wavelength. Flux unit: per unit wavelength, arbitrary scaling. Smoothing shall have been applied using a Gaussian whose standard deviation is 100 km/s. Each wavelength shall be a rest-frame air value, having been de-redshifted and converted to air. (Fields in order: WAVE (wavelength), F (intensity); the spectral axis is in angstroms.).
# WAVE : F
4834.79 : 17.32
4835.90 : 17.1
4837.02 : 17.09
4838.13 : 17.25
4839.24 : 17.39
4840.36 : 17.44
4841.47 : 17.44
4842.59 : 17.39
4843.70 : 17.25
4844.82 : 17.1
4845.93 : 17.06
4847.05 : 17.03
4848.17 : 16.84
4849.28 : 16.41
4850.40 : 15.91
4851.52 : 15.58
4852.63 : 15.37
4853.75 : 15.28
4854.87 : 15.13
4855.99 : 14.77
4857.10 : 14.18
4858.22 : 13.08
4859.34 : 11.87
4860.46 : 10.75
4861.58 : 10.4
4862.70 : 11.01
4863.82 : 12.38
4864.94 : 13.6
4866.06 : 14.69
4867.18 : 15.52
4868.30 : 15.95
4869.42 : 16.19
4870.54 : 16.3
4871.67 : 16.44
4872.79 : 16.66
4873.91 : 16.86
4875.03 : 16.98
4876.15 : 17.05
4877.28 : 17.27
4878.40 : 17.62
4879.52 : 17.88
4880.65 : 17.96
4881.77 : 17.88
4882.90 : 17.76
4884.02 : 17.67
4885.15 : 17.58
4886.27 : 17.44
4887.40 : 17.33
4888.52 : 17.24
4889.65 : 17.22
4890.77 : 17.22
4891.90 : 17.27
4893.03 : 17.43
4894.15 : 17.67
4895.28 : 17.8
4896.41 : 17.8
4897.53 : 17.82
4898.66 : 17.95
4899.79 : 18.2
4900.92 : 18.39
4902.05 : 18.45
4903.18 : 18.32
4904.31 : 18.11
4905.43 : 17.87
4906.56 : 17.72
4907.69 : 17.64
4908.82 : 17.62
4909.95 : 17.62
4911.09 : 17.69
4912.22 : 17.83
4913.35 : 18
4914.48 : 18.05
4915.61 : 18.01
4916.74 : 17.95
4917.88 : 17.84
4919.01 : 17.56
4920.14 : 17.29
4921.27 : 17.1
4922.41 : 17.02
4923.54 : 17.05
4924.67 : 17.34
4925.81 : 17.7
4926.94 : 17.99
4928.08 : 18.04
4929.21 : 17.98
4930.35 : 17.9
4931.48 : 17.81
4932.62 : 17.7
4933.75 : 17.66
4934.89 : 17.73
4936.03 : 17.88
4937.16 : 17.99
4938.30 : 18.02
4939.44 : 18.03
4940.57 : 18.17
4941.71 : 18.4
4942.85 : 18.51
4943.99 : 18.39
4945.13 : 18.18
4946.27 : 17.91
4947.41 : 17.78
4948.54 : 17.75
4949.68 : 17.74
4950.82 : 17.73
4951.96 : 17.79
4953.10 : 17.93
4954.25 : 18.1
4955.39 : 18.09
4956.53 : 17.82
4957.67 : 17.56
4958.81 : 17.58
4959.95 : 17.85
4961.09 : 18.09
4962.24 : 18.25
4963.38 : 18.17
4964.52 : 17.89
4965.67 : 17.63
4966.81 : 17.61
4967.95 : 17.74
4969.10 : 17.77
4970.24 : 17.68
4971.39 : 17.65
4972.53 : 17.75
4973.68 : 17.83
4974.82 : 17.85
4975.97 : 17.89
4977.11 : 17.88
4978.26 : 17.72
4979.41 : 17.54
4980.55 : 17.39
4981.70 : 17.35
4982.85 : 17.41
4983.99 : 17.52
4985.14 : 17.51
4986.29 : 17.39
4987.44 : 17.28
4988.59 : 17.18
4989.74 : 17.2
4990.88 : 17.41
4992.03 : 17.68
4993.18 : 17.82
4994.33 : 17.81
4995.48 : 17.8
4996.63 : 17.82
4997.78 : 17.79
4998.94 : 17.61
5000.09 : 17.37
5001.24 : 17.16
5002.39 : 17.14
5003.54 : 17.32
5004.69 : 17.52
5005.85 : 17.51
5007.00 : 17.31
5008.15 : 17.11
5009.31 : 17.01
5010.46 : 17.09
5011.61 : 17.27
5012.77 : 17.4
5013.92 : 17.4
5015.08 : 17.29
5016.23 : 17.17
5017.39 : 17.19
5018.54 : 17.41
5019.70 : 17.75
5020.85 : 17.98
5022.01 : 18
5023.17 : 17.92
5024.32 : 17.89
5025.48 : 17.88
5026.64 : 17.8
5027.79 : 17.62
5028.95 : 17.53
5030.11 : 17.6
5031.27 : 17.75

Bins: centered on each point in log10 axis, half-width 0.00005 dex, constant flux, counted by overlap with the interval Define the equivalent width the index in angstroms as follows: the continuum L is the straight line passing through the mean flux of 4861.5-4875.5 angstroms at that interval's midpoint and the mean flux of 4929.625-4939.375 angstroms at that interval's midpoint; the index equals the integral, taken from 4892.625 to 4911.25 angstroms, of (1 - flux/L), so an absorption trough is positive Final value -1.7 angstroms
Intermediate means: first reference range 15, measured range 17.9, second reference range 17.8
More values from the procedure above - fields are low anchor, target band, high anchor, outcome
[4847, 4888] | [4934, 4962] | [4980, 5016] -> -2.06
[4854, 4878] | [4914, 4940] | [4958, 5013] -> -2.54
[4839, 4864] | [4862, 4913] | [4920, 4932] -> -2.25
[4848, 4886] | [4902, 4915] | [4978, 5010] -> -1.41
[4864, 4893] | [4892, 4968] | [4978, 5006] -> -3.26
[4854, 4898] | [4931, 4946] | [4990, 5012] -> -1.18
